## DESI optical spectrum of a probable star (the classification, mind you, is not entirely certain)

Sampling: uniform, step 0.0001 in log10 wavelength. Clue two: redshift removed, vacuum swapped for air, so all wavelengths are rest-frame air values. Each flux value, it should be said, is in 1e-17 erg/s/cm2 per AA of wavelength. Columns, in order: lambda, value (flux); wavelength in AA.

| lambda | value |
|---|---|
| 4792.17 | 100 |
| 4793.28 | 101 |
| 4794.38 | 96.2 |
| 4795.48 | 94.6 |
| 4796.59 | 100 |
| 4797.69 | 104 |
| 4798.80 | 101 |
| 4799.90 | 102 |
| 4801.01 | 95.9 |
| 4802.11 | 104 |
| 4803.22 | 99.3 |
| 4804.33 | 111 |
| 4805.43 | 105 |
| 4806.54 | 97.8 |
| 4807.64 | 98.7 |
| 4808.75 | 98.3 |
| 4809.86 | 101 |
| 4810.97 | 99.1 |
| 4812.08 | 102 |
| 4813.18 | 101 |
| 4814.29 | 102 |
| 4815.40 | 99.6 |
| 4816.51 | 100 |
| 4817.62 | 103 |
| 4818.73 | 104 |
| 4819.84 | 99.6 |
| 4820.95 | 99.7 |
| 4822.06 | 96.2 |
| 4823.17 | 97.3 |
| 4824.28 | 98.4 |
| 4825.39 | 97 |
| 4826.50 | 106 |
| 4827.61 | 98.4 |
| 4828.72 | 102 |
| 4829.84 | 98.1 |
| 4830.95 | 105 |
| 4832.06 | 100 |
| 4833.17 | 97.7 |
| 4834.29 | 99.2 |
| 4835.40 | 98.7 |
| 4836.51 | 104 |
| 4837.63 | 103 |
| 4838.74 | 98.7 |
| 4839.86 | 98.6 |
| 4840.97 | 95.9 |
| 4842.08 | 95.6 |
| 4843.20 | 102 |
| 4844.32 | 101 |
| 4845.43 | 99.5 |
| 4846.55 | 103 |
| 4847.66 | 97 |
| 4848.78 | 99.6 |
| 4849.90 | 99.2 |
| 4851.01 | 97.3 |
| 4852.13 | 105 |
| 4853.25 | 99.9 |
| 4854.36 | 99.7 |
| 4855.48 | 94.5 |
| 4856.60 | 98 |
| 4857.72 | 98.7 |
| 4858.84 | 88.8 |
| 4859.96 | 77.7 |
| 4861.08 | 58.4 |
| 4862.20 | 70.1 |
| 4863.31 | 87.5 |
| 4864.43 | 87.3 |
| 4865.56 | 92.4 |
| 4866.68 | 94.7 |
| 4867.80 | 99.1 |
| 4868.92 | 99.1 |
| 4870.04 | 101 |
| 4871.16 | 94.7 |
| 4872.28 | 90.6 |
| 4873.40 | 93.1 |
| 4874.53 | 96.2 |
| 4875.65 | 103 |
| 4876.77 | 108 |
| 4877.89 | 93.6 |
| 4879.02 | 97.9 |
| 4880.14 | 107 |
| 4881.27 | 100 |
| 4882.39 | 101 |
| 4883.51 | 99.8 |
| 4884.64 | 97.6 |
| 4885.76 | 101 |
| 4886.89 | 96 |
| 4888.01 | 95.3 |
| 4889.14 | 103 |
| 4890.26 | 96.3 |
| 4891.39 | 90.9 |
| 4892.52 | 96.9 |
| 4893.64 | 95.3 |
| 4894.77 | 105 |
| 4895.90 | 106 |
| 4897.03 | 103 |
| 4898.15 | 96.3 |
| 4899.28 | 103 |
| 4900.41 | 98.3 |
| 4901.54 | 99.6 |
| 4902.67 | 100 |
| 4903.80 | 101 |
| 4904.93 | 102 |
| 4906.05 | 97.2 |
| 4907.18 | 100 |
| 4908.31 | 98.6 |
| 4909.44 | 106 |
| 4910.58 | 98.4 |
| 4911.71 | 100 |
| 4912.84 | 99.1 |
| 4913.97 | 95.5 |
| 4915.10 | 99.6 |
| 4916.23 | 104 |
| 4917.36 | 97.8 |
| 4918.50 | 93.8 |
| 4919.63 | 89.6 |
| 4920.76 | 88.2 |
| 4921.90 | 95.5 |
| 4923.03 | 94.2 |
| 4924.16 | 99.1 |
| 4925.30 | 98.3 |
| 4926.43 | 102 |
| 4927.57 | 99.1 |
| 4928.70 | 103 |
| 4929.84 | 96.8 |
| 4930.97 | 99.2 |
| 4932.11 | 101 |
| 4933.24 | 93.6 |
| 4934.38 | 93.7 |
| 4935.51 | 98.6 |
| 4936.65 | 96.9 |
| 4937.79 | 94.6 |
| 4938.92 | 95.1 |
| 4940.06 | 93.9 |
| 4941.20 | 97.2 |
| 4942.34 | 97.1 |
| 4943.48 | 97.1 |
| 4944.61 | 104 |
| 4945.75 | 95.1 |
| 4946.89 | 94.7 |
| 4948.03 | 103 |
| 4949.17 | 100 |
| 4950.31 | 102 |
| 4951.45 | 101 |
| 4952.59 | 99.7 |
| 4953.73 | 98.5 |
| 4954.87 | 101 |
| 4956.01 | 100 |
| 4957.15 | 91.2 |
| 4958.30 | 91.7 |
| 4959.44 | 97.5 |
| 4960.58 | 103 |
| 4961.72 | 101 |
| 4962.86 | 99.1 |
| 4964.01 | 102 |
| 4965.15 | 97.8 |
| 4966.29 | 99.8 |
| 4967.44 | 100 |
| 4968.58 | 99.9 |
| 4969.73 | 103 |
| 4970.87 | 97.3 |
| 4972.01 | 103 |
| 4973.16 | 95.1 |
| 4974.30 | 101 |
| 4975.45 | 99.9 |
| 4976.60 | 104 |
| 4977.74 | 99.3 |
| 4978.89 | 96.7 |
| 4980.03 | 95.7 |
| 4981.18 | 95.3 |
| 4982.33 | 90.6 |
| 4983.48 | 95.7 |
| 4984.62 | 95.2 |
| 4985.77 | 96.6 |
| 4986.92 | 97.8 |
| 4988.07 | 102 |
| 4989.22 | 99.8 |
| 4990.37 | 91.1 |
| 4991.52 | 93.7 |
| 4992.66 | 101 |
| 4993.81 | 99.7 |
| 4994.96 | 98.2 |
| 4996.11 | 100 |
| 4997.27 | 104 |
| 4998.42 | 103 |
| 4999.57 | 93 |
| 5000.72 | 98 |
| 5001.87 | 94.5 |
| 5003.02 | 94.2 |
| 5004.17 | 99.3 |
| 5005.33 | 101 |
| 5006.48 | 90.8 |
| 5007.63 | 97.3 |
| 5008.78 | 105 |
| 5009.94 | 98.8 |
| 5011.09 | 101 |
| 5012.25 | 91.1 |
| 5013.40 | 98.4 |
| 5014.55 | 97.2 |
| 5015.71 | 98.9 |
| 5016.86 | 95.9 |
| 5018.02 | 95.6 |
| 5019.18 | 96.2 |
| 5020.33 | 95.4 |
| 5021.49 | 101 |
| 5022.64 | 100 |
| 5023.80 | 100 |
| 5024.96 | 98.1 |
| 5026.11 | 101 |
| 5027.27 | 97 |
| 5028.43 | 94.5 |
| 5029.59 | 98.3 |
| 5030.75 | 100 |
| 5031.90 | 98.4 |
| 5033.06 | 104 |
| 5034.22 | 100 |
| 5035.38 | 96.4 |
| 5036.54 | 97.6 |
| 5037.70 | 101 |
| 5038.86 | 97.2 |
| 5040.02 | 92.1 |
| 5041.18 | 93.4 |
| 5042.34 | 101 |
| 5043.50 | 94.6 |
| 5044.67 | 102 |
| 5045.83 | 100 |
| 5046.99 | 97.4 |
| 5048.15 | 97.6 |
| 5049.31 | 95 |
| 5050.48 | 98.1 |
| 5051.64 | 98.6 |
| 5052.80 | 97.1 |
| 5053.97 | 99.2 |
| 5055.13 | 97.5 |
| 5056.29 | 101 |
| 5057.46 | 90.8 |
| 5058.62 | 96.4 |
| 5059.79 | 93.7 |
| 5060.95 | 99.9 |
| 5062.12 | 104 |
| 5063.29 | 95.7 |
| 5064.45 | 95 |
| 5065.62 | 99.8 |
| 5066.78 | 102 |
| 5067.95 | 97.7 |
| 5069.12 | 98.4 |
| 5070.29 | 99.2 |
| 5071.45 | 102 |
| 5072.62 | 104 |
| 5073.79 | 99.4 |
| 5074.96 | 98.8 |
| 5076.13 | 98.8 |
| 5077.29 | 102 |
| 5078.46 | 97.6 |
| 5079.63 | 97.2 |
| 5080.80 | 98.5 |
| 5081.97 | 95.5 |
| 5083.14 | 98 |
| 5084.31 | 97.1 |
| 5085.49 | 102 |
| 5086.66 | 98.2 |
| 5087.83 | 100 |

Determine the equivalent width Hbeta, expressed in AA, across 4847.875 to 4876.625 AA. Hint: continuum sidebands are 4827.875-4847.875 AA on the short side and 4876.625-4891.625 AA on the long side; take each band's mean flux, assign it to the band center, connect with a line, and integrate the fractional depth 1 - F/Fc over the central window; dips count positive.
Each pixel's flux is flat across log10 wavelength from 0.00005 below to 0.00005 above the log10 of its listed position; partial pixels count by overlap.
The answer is 1.79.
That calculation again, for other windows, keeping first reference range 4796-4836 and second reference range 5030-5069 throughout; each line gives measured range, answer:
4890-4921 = 0.3 AA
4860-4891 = 1.6 AA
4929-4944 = 0.4 AA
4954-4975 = 0.0 AA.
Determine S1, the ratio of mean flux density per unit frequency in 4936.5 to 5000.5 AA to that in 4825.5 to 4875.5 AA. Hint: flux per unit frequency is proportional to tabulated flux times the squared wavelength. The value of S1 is 1.1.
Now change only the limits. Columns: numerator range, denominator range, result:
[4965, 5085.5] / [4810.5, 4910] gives 1.07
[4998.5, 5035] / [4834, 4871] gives 1.10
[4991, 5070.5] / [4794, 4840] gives 1.06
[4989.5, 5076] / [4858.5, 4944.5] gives 1.07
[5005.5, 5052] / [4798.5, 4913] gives 1.07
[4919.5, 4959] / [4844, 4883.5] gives 1.05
